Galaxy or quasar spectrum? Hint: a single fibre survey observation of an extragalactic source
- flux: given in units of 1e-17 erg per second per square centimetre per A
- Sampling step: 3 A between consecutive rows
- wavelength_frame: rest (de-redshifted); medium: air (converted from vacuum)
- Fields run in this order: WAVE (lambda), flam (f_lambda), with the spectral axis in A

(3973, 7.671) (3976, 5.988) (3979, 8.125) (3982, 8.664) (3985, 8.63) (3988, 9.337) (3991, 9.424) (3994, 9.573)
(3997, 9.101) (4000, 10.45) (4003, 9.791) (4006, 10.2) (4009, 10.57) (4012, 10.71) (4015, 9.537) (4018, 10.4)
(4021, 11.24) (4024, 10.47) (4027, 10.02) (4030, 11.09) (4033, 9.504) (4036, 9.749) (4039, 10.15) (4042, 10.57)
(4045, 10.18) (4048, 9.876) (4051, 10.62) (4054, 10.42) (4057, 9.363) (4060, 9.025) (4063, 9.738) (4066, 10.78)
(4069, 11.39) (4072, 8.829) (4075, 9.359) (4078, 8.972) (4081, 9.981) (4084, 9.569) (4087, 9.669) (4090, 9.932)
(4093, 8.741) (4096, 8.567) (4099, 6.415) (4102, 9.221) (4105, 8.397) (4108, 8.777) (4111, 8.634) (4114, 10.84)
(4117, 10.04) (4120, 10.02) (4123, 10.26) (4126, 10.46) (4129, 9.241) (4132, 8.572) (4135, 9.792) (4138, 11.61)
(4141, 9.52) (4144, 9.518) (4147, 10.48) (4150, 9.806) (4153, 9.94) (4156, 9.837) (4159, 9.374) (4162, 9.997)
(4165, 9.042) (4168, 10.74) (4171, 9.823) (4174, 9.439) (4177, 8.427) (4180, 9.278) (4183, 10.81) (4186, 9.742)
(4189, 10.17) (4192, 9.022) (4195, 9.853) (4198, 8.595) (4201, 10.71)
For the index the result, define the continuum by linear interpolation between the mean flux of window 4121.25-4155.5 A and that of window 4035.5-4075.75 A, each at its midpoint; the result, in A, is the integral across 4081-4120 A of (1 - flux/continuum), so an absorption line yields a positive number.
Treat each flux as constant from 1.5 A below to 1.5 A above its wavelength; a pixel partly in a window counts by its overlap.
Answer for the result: 3.2 A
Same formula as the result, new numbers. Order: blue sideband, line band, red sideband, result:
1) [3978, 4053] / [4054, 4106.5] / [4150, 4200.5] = 2.67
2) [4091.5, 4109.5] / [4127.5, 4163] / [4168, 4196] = -2.84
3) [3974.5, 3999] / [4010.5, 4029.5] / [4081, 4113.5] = -3.72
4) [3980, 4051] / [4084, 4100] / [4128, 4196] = 1.68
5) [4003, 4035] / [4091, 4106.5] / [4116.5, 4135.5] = 2.47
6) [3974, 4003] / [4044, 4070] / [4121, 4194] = -2.55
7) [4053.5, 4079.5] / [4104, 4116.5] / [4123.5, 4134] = 0.42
